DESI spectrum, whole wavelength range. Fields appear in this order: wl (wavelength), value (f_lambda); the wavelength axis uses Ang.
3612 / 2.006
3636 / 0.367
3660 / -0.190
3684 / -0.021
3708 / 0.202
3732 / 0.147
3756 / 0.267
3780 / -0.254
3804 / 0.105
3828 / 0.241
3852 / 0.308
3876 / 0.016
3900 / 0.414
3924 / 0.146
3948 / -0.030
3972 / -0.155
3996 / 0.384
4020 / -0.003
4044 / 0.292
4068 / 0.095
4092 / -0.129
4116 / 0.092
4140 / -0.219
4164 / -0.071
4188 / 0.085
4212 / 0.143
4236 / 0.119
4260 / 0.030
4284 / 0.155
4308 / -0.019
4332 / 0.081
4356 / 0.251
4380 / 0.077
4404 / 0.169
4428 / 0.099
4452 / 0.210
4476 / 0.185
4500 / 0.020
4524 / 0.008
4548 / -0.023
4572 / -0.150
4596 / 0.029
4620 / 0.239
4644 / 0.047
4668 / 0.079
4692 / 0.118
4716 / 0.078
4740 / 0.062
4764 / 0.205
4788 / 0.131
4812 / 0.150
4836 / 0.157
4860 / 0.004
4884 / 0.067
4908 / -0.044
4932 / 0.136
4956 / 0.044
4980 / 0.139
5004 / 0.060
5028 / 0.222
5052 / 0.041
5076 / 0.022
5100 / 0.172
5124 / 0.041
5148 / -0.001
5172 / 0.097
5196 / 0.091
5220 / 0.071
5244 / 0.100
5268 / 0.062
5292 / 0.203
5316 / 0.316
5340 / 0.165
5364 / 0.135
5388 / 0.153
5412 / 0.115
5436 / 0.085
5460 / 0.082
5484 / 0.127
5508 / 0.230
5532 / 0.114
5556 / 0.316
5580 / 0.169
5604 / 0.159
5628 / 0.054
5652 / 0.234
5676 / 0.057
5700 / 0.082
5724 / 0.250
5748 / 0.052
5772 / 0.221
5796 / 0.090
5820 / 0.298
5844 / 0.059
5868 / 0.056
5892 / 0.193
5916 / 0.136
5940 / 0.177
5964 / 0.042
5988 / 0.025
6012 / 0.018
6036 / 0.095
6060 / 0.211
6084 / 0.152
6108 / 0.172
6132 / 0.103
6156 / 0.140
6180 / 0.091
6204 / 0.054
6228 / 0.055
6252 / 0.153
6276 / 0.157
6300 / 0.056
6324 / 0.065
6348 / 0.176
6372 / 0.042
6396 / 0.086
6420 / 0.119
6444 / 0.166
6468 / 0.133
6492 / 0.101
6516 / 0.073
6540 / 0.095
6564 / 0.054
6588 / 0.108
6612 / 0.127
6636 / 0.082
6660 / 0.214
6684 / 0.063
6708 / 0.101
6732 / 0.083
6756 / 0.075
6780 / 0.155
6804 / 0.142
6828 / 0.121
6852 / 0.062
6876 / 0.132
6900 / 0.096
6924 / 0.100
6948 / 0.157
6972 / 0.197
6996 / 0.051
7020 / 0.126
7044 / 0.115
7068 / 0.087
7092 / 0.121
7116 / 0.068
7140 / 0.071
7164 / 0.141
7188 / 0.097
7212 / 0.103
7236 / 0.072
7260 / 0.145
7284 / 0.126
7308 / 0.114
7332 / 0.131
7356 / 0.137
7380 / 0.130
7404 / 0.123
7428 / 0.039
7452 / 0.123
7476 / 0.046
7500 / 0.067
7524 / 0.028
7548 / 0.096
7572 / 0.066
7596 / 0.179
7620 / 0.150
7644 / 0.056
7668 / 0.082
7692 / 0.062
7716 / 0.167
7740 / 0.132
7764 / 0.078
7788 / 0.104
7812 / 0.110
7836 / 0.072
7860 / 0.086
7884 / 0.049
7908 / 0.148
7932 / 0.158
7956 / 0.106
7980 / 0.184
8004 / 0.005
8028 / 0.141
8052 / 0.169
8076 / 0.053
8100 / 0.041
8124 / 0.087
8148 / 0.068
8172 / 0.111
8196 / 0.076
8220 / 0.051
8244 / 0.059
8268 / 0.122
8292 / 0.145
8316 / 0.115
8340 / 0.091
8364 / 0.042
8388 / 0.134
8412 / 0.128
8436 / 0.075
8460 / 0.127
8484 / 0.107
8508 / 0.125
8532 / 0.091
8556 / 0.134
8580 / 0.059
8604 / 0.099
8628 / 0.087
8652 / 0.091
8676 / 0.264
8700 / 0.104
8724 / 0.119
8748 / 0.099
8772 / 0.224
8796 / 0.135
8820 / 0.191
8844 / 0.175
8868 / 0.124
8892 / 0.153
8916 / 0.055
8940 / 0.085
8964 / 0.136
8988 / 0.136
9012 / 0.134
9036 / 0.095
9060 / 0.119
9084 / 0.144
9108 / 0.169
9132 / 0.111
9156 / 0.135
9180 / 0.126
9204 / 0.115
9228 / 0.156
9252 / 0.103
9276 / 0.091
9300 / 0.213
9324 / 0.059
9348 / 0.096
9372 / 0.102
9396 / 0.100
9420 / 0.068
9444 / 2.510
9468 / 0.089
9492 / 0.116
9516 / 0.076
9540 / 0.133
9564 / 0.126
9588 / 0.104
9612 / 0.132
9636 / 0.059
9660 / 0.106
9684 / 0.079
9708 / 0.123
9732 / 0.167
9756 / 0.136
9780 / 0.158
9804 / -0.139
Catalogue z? 0.320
